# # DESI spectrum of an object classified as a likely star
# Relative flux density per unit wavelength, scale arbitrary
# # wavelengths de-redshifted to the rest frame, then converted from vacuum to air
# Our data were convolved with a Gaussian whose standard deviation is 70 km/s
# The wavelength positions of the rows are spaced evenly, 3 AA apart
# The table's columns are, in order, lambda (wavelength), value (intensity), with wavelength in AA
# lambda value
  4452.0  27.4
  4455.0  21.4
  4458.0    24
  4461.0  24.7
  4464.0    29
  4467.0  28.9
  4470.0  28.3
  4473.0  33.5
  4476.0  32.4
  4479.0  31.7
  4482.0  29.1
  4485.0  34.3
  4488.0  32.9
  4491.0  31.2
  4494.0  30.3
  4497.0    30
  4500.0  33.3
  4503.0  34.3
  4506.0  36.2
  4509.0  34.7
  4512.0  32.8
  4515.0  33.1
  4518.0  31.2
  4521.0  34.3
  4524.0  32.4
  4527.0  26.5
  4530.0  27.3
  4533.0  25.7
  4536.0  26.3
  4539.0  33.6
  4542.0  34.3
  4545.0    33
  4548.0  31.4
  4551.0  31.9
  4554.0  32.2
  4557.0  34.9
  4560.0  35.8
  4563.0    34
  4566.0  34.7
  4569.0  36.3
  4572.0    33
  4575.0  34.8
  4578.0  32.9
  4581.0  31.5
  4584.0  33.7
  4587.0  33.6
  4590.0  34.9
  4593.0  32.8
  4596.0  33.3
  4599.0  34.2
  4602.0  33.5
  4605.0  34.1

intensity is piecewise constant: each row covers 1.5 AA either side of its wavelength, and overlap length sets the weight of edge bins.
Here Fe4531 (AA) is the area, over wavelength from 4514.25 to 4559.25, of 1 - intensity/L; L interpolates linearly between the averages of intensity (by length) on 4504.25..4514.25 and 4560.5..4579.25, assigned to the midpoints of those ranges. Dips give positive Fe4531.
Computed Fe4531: 4.1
